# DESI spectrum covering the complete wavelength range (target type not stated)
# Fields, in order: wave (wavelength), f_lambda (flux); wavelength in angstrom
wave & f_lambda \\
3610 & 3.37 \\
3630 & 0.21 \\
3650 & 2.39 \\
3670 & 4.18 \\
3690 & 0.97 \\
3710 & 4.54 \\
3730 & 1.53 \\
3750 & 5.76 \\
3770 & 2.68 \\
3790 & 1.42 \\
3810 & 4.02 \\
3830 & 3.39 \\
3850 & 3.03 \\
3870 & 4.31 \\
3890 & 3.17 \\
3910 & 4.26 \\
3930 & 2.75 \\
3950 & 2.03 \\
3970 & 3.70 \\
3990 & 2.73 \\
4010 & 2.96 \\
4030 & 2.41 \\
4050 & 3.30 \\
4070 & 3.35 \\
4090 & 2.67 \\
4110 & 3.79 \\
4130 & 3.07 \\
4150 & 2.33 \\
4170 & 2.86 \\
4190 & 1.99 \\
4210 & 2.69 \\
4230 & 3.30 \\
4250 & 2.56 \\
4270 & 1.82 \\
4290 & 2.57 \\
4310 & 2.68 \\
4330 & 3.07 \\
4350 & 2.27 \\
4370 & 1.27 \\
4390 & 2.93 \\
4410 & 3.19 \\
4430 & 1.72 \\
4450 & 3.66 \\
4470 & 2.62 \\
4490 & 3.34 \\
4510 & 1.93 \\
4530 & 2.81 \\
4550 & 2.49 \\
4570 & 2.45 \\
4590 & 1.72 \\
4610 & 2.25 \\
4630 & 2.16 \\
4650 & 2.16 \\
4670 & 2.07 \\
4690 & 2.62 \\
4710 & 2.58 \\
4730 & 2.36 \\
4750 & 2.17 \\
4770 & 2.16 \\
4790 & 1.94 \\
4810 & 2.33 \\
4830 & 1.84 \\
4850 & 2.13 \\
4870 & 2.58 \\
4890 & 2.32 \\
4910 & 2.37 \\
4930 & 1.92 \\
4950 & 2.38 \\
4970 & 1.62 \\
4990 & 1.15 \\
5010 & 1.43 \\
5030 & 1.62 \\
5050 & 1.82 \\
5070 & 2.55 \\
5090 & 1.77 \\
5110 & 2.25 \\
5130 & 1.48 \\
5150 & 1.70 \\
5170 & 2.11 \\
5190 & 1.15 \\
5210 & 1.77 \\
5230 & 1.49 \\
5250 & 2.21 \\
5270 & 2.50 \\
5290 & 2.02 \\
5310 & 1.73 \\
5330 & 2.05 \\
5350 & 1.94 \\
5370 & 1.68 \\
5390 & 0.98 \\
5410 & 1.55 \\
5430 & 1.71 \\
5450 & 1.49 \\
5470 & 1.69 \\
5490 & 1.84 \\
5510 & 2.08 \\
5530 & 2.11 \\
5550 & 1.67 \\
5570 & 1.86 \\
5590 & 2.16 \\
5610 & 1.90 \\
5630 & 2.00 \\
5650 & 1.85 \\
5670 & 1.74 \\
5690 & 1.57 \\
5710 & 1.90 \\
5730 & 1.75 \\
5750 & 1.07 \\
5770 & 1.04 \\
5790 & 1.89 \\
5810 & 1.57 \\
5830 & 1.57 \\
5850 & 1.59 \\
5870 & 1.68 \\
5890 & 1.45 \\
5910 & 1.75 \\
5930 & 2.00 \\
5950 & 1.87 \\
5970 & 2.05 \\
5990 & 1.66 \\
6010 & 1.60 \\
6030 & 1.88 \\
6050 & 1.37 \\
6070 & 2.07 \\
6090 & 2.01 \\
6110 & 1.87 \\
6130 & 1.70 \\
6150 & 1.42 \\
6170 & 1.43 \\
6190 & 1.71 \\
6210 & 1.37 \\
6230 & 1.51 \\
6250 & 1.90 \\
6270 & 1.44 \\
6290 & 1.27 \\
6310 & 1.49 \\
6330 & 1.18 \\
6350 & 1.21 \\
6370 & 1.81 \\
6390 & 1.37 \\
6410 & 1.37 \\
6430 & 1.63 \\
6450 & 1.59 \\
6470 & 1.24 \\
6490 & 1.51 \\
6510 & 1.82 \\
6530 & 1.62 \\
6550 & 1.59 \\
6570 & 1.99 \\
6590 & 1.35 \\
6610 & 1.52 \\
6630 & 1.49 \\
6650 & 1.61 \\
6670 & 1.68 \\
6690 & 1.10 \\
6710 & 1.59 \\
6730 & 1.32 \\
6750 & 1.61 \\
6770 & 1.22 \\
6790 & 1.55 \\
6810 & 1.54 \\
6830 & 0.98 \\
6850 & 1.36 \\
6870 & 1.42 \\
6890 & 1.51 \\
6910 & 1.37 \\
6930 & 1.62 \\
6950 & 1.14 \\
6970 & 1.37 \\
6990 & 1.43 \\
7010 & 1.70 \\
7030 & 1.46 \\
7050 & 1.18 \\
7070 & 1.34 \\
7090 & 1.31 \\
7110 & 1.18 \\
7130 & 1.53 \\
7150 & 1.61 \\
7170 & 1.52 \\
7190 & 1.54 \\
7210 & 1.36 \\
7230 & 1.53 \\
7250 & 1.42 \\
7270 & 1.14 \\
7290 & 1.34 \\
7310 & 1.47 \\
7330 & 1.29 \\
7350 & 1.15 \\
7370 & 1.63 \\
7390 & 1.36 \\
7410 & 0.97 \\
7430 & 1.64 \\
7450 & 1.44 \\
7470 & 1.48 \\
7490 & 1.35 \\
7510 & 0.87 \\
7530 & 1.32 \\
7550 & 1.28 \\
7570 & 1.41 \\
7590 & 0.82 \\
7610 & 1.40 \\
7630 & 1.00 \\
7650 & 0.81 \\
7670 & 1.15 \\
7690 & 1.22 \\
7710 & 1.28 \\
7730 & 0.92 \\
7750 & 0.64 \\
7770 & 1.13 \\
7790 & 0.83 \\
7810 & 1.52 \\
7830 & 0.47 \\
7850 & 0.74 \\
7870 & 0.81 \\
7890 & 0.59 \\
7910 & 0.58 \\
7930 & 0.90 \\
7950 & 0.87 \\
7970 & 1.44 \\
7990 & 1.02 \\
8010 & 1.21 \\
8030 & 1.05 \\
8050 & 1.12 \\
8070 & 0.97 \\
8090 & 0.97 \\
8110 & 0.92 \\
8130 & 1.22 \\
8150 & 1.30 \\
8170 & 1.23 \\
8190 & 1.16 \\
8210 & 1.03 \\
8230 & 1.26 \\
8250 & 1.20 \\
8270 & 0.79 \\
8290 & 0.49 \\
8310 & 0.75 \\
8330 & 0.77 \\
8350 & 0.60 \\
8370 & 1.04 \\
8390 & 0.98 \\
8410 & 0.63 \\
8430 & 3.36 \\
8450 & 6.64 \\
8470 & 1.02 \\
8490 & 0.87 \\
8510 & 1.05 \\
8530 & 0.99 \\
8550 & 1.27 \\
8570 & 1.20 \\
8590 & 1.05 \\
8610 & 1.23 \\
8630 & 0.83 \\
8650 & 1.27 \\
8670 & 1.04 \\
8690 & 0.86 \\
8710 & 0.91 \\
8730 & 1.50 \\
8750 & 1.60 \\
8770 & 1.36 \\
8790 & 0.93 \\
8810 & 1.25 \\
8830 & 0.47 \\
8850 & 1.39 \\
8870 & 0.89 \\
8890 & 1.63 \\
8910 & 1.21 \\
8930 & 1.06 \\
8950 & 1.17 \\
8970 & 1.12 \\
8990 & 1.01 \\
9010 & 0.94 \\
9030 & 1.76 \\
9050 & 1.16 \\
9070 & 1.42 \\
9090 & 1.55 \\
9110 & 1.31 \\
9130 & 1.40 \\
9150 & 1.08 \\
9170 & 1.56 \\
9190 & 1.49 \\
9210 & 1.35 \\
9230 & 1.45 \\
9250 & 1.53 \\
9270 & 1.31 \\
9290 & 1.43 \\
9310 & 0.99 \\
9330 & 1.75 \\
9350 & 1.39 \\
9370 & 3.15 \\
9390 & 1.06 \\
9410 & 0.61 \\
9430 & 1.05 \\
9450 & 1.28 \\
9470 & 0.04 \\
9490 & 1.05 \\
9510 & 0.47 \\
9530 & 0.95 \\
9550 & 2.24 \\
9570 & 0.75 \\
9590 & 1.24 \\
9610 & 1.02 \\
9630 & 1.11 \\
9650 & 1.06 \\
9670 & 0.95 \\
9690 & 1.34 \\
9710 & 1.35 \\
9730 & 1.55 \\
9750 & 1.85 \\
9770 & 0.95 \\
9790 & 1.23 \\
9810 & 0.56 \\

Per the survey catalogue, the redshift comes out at 1.26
